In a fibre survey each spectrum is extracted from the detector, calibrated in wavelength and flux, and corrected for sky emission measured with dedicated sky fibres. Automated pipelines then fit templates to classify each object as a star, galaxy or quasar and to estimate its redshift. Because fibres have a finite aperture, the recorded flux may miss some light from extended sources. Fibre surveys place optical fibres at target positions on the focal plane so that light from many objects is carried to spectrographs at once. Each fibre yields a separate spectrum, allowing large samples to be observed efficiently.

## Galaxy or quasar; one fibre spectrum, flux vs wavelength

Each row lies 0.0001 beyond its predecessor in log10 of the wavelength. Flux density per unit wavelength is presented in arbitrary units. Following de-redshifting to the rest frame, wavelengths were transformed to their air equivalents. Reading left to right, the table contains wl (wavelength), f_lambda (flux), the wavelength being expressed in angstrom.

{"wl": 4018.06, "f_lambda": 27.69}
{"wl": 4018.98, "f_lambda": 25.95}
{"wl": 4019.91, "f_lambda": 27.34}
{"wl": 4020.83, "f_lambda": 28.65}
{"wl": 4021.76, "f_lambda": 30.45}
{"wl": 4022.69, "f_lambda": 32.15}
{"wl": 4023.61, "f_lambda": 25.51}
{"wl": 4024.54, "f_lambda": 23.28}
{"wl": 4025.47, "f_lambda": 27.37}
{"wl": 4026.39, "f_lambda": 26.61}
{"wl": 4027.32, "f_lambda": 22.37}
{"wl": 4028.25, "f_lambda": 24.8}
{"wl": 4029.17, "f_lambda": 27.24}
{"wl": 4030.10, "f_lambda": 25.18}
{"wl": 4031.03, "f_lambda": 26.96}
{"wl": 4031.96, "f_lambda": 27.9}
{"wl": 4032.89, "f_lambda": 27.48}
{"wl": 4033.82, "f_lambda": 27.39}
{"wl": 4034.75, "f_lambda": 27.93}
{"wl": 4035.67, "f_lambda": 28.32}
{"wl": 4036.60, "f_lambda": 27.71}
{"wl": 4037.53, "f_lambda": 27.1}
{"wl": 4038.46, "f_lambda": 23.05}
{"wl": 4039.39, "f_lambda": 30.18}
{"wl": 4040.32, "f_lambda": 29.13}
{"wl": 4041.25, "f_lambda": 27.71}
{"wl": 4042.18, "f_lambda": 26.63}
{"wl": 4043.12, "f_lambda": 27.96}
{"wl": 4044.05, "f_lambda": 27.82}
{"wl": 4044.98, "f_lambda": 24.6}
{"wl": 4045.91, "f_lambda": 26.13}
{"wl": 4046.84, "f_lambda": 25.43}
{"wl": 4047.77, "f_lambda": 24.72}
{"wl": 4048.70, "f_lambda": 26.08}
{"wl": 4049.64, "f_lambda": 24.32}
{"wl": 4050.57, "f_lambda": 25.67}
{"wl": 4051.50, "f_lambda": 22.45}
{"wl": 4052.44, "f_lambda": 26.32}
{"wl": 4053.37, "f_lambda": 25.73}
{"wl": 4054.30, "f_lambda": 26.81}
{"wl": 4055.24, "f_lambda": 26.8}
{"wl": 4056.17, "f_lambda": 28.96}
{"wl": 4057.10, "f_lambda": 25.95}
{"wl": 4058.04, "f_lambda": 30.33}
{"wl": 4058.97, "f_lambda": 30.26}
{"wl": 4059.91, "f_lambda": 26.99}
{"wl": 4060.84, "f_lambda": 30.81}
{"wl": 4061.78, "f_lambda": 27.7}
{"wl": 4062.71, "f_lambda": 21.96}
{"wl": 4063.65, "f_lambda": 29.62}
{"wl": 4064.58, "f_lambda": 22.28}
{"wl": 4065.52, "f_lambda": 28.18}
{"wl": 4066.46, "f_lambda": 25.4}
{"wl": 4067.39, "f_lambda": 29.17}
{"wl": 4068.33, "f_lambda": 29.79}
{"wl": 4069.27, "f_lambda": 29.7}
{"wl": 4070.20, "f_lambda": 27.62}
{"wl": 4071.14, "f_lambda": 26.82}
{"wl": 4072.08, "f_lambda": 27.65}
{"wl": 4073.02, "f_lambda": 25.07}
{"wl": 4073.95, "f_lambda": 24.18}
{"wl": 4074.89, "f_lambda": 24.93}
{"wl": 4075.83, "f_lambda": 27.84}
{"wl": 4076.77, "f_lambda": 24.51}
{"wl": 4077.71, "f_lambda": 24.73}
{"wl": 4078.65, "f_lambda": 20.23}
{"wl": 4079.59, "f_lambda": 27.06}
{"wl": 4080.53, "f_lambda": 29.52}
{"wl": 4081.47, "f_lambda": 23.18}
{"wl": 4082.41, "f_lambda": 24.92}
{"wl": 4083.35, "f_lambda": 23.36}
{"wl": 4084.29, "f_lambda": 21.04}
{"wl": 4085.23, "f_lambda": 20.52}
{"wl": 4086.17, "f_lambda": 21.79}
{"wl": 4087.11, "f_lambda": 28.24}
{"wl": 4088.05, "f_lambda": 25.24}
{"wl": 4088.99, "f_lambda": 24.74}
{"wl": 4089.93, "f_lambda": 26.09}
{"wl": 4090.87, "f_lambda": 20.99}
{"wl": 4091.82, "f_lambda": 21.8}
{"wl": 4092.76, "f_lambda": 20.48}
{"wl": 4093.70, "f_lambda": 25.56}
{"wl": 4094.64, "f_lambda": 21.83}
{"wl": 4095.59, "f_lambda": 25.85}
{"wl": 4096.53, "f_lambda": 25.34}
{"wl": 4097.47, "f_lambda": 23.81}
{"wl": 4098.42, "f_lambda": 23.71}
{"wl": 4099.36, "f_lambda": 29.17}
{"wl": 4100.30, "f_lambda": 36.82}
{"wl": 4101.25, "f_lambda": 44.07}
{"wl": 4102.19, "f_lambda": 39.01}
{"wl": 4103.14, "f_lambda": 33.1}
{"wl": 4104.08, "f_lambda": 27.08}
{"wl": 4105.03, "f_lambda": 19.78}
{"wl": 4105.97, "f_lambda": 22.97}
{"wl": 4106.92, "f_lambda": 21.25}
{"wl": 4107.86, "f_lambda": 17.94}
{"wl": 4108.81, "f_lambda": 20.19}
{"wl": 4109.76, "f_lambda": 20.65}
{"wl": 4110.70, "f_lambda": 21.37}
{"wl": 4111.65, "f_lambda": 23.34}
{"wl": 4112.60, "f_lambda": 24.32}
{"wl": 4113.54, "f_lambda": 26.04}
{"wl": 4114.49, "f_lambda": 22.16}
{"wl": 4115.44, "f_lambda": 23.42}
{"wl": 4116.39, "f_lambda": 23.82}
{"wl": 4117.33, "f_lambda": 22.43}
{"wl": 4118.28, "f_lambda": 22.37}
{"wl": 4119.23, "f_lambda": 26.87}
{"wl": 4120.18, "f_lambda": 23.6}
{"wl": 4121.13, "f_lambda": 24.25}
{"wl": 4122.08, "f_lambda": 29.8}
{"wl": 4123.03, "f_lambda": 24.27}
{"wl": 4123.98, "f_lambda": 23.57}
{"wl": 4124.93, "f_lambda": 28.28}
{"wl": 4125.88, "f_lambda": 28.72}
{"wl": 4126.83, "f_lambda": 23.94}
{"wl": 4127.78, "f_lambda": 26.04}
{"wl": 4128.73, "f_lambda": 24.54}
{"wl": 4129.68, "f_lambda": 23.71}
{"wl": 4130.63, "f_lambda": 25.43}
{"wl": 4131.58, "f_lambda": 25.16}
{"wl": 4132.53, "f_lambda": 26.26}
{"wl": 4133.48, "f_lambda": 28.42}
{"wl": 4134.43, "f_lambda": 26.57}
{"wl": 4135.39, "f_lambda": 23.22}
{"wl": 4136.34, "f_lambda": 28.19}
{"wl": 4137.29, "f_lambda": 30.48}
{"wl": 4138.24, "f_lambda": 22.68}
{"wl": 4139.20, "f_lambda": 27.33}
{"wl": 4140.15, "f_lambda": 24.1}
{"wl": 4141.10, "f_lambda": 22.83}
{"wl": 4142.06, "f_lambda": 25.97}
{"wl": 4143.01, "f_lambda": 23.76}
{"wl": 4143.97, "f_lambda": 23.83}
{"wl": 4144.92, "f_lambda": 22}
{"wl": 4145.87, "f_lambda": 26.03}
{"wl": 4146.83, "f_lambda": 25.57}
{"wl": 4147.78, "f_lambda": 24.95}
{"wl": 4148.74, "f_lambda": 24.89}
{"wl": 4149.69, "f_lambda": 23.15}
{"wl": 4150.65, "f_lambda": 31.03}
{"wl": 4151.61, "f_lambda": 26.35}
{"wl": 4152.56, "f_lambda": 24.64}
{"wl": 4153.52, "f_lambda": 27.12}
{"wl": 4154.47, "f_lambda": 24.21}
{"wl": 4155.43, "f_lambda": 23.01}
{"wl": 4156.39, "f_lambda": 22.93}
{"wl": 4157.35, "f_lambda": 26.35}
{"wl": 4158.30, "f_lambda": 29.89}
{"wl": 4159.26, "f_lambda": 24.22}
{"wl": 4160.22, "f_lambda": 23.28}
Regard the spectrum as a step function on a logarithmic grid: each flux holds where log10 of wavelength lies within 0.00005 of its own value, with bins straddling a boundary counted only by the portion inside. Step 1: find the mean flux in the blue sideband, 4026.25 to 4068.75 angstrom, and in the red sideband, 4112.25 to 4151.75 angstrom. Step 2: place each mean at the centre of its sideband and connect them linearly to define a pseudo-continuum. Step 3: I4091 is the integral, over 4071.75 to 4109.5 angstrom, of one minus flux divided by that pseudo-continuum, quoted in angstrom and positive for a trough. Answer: 0.9 angstrom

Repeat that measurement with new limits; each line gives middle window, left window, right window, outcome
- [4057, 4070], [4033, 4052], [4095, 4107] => -0.2 angstrom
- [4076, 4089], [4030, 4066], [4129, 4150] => 1.0 angstrom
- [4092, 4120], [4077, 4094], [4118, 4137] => -0.6 angstrom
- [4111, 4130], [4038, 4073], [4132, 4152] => 0.9 angstrom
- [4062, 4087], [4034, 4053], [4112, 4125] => 0.2 angstrom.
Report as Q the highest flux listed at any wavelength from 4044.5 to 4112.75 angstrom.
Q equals 44.07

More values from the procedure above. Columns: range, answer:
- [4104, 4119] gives 27.08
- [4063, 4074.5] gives 29.79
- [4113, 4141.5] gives 30.48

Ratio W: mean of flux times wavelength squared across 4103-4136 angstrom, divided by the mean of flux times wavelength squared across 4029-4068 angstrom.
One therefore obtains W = 0.94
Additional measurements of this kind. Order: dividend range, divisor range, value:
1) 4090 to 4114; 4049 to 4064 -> 0.97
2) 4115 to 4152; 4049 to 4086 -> 1.00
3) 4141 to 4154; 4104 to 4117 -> 1.15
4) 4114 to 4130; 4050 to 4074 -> 0.94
